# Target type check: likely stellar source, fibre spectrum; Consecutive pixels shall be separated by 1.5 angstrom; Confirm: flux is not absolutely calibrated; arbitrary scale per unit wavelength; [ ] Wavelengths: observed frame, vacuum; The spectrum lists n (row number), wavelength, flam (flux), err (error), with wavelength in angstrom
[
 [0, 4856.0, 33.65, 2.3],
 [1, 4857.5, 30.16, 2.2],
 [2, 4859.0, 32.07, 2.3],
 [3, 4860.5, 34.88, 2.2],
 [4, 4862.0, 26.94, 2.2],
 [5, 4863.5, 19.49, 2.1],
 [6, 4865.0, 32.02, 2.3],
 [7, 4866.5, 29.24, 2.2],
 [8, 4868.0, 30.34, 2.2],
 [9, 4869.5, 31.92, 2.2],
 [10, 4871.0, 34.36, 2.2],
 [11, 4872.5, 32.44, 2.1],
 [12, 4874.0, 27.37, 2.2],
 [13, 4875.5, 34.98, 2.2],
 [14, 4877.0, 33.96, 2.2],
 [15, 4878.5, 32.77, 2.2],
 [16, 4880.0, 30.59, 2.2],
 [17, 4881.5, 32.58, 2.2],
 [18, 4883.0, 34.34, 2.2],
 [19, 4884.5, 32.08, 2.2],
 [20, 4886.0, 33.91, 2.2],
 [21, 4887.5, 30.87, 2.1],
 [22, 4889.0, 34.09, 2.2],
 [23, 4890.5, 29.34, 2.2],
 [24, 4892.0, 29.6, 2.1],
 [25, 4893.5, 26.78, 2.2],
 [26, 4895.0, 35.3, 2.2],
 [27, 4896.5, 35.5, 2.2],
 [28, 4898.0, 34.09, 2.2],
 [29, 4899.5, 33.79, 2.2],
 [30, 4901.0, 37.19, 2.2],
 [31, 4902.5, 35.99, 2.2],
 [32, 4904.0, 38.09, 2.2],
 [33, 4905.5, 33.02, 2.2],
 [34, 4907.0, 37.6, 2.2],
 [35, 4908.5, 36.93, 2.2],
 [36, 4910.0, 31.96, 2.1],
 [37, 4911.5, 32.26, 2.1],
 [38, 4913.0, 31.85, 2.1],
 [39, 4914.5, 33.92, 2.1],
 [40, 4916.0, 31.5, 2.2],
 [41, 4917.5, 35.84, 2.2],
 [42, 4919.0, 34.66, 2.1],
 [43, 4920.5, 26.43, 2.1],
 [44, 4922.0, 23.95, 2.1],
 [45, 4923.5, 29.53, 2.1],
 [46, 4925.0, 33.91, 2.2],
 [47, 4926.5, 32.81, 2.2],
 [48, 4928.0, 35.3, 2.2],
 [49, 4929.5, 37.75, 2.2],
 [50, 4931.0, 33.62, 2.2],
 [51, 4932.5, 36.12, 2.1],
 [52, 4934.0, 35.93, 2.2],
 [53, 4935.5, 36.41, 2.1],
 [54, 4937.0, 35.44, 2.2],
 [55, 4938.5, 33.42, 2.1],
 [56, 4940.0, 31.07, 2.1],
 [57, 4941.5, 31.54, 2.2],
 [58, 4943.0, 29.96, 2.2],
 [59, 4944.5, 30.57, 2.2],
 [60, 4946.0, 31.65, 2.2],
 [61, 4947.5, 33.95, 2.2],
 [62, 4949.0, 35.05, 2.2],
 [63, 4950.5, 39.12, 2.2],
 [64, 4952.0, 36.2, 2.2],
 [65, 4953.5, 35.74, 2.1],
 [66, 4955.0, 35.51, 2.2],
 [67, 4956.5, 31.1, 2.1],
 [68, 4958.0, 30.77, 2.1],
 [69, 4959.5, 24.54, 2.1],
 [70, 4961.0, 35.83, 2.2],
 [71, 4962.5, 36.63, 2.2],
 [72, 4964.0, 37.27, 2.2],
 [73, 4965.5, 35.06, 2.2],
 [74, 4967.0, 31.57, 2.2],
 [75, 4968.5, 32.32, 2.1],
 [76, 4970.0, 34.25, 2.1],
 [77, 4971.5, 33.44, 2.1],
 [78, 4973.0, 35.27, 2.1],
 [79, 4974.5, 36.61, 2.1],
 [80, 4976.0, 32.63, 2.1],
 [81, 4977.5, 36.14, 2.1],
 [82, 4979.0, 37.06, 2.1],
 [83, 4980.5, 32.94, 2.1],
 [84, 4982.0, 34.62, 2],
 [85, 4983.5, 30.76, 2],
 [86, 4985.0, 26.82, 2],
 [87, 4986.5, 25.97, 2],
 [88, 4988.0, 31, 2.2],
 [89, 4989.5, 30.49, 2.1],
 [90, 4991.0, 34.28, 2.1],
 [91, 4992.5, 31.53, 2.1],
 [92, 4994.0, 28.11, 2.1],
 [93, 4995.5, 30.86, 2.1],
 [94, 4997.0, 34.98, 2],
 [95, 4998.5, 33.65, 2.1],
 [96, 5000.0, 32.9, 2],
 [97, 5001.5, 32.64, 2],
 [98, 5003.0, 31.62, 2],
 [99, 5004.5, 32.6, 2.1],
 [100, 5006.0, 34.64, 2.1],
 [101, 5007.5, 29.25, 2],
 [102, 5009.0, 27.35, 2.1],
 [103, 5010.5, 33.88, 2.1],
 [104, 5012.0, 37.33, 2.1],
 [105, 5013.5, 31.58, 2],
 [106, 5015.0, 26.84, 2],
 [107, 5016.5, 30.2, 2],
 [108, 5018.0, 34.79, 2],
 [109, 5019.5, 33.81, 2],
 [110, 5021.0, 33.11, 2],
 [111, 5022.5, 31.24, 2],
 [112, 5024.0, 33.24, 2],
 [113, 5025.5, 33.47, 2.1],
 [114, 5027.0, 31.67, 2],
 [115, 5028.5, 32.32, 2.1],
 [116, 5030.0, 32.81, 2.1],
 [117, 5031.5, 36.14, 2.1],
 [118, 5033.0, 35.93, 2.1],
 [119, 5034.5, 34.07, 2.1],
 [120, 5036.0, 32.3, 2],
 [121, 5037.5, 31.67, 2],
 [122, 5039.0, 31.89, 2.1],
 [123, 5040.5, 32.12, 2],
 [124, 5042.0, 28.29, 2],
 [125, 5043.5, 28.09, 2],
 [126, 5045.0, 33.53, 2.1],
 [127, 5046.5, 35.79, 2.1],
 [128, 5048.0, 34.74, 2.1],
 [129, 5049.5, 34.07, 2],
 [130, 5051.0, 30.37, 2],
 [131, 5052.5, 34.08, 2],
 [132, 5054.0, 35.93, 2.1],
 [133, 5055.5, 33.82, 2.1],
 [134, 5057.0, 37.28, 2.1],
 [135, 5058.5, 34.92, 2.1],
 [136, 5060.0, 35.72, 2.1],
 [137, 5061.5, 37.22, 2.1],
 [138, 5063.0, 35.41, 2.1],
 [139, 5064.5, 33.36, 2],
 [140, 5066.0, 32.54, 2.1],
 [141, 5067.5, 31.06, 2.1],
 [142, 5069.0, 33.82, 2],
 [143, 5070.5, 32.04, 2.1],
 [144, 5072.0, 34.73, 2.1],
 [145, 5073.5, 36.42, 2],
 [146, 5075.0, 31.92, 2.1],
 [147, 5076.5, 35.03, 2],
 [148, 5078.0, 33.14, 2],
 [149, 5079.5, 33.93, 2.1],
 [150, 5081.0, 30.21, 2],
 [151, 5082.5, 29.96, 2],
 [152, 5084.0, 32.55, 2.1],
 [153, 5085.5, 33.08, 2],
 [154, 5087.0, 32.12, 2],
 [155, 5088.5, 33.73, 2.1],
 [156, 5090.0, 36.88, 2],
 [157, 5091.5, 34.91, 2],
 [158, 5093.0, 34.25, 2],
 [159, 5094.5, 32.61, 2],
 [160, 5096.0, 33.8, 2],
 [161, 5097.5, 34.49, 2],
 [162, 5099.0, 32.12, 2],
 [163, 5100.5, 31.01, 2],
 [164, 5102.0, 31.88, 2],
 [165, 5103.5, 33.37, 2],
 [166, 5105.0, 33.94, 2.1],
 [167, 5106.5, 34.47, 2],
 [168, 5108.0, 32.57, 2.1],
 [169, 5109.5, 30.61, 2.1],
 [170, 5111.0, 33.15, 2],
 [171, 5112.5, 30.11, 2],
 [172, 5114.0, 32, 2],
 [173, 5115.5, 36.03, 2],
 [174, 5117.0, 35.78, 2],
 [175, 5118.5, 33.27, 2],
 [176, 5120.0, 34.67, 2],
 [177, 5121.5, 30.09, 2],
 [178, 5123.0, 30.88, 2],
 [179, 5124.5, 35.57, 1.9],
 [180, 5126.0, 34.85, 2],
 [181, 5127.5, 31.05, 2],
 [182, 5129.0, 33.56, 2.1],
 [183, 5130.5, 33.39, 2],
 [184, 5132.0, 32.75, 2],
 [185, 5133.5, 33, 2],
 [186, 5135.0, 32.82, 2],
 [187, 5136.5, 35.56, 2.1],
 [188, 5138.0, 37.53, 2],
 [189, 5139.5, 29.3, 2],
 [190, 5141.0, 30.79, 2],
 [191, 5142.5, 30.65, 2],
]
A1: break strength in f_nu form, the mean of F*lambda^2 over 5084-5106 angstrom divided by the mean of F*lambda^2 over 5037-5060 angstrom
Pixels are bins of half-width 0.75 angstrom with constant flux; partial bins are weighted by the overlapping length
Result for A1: 1.0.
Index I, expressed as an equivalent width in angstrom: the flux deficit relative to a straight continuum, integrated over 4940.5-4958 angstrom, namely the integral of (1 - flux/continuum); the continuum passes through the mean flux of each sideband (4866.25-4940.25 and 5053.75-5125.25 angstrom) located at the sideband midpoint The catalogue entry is -0.2 angstrom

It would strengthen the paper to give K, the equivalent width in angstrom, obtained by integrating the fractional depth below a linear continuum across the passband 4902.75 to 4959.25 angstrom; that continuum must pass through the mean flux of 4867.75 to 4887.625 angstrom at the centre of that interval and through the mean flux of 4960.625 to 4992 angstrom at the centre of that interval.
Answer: -1.0 angstrom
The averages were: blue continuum 32.4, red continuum 33.3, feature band 33.5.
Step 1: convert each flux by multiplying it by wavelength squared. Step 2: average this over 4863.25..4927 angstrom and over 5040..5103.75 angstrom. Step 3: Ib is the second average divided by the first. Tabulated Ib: 1.11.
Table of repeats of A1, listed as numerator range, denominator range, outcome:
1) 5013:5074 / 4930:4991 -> 1.03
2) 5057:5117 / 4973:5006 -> 1.07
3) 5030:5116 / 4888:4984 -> 1.05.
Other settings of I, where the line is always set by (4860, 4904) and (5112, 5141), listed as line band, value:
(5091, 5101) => -0.1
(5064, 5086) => 0.0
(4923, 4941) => -1.1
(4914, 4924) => 0.4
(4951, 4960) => -0.1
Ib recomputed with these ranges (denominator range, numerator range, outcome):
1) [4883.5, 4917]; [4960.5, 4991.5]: 1.03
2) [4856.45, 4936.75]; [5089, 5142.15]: 1.11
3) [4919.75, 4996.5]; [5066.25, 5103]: 1.06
